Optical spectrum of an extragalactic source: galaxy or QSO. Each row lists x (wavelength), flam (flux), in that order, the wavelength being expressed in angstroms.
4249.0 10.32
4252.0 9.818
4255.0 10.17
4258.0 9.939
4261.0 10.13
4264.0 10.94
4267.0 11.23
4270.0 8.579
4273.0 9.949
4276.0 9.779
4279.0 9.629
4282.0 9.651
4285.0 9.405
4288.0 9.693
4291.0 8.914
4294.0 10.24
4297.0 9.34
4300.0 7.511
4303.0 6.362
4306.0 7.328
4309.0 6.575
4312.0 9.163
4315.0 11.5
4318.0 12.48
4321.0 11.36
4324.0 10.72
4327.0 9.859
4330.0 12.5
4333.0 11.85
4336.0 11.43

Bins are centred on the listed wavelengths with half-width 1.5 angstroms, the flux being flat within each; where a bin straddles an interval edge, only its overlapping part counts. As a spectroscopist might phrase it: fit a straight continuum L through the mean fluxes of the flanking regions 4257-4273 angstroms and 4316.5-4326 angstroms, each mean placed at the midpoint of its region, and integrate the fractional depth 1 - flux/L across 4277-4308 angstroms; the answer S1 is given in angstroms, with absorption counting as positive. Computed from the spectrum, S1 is 5.66 angstroms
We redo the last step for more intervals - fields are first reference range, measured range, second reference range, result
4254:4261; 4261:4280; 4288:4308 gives -1.04 angstroms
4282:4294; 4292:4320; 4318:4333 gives 3.78 angstroms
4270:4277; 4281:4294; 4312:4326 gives 0.76 angstroms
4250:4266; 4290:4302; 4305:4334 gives 1.65 angstroms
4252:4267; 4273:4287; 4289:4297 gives 0.28 angstroms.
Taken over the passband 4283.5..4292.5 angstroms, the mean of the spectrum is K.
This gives 9.34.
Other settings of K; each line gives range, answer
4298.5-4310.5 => 6.94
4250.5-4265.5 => 10.2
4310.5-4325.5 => 11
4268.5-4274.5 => 9.26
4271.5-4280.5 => 9.79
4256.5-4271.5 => 10.2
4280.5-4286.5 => 9.53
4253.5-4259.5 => 10.1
